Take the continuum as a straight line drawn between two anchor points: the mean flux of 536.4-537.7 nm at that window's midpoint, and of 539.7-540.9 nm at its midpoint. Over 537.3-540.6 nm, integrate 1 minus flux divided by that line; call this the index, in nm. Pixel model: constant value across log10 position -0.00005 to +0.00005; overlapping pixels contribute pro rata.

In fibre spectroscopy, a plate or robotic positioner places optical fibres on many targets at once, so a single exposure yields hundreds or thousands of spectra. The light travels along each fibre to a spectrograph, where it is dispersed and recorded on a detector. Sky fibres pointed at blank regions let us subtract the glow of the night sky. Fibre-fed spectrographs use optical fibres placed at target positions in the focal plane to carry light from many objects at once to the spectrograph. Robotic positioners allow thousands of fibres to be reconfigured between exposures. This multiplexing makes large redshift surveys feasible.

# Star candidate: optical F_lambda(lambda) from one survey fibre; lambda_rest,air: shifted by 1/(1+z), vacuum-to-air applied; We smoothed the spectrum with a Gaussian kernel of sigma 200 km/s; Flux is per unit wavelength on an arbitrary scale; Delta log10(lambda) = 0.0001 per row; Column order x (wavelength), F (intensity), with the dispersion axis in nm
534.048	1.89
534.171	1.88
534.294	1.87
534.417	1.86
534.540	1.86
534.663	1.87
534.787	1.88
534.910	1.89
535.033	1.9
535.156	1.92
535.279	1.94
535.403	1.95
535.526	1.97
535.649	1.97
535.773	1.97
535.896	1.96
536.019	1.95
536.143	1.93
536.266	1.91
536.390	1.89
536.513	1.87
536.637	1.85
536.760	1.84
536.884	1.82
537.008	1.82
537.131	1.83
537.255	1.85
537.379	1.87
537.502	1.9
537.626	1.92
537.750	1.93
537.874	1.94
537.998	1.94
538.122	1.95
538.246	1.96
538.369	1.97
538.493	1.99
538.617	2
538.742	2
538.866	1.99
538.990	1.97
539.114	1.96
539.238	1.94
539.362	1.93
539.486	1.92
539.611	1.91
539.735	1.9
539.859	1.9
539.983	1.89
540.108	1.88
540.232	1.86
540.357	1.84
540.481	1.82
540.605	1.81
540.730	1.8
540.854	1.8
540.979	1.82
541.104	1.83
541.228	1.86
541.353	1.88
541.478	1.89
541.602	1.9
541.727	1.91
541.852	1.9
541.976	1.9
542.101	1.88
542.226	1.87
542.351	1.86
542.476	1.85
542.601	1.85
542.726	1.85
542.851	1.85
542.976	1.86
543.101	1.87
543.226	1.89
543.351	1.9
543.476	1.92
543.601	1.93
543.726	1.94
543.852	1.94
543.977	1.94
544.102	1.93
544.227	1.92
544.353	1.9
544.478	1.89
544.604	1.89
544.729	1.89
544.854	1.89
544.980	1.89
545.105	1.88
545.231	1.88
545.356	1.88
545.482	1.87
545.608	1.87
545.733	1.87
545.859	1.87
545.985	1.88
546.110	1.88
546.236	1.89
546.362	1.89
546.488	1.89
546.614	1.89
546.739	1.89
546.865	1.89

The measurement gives -0.124 nm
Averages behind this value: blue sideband 1.86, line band 1.92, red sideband 1.85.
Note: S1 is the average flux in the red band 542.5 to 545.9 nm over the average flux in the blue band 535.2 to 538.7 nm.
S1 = 0.99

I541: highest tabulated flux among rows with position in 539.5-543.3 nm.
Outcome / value 1.91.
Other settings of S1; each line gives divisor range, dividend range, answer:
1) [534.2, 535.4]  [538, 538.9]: 1.05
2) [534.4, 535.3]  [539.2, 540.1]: 1.01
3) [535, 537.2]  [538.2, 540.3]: 1.02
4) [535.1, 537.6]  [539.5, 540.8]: 0.98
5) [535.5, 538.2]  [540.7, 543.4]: 0.98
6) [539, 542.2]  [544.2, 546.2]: 1.00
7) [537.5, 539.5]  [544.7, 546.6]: 0.96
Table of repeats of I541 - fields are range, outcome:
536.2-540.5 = 2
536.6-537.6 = 1.9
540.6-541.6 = 1.89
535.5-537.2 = 1.97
